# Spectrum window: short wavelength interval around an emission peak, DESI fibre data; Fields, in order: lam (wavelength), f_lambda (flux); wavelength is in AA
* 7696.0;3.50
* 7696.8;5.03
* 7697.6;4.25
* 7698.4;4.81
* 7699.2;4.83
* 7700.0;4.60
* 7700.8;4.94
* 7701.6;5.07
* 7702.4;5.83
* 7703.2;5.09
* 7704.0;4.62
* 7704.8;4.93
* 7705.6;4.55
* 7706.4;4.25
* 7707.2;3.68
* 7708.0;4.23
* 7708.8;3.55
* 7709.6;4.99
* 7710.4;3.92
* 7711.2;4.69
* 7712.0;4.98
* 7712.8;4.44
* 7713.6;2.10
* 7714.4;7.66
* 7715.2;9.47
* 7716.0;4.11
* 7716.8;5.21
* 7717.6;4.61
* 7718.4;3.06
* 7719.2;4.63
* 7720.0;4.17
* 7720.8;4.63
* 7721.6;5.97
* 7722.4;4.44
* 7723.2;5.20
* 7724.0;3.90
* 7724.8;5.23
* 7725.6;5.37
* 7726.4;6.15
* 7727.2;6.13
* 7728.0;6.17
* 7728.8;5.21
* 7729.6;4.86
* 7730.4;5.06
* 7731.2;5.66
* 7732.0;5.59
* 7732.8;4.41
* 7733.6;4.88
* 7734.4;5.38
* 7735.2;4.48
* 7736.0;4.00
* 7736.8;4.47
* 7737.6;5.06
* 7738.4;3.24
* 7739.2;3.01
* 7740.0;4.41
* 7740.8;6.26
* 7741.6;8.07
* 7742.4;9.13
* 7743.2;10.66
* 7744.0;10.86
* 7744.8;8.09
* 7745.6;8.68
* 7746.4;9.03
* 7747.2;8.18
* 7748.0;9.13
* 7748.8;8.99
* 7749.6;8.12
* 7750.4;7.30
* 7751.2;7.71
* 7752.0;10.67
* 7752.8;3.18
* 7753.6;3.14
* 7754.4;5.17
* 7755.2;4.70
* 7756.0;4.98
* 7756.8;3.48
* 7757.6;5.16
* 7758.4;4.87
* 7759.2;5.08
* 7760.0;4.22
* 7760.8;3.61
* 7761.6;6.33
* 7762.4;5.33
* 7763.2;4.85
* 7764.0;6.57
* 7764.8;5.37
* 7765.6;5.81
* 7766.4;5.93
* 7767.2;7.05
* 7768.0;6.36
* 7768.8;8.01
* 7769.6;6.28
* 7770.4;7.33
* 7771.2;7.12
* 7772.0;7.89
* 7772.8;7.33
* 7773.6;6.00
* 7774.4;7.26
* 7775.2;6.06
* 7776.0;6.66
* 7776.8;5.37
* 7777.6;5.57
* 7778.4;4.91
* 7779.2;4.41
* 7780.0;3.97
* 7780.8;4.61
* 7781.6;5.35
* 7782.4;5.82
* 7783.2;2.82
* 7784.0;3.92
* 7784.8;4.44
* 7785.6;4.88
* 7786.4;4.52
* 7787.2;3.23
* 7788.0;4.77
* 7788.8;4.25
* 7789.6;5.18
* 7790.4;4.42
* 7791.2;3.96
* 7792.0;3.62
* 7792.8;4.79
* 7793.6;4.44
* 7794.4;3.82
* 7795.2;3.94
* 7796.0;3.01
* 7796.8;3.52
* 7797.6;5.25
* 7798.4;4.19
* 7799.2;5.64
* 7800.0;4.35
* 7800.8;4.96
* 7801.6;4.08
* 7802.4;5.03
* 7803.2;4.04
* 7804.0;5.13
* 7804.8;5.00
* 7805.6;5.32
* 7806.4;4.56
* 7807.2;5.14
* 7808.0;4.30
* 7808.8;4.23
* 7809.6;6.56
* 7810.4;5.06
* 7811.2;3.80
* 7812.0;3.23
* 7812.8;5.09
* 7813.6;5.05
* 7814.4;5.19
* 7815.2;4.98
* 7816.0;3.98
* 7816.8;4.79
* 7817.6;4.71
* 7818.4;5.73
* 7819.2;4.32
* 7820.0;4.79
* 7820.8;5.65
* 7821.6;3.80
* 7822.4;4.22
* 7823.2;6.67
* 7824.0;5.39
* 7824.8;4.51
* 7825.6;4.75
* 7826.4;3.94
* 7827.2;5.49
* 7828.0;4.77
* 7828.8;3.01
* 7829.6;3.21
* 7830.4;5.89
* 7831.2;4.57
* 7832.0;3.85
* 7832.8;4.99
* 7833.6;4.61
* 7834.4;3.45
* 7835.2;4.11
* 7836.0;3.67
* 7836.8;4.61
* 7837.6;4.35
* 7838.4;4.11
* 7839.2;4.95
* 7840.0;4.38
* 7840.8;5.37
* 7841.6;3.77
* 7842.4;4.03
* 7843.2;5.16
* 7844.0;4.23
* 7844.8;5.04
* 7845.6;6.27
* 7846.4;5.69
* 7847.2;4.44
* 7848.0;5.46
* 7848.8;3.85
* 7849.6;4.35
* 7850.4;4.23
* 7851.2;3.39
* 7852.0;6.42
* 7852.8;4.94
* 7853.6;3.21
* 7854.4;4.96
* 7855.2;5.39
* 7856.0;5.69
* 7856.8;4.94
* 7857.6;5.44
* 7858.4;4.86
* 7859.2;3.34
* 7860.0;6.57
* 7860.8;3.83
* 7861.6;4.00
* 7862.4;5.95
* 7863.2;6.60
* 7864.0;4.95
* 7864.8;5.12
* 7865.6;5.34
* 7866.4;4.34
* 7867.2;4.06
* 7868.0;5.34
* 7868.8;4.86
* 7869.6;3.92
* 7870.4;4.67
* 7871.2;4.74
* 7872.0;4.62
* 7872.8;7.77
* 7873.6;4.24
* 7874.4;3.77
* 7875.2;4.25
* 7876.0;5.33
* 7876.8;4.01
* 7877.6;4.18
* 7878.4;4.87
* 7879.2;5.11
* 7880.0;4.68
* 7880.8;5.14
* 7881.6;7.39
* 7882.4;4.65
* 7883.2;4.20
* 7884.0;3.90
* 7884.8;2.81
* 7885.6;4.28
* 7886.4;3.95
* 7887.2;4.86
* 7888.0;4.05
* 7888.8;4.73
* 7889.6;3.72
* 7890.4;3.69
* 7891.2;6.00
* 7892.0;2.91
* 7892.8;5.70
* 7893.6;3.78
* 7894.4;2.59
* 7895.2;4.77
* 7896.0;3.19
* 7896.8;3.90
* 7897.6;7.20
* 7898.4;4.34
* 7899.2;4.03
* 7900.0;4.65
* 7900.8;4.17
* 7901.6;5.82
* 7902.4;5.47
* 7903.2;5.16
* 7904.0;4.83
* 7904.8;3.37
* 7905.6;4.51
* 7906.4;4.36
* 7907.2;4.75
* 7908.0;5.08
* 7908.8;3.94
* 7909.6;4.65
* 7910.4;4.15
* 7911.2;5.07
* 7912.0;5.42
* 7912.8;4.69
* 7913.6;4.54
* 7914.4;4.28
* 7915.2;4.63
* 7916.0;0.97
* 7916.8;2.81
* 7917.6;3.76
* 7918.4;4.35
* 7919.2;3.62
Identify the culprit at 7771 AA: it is [N II]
